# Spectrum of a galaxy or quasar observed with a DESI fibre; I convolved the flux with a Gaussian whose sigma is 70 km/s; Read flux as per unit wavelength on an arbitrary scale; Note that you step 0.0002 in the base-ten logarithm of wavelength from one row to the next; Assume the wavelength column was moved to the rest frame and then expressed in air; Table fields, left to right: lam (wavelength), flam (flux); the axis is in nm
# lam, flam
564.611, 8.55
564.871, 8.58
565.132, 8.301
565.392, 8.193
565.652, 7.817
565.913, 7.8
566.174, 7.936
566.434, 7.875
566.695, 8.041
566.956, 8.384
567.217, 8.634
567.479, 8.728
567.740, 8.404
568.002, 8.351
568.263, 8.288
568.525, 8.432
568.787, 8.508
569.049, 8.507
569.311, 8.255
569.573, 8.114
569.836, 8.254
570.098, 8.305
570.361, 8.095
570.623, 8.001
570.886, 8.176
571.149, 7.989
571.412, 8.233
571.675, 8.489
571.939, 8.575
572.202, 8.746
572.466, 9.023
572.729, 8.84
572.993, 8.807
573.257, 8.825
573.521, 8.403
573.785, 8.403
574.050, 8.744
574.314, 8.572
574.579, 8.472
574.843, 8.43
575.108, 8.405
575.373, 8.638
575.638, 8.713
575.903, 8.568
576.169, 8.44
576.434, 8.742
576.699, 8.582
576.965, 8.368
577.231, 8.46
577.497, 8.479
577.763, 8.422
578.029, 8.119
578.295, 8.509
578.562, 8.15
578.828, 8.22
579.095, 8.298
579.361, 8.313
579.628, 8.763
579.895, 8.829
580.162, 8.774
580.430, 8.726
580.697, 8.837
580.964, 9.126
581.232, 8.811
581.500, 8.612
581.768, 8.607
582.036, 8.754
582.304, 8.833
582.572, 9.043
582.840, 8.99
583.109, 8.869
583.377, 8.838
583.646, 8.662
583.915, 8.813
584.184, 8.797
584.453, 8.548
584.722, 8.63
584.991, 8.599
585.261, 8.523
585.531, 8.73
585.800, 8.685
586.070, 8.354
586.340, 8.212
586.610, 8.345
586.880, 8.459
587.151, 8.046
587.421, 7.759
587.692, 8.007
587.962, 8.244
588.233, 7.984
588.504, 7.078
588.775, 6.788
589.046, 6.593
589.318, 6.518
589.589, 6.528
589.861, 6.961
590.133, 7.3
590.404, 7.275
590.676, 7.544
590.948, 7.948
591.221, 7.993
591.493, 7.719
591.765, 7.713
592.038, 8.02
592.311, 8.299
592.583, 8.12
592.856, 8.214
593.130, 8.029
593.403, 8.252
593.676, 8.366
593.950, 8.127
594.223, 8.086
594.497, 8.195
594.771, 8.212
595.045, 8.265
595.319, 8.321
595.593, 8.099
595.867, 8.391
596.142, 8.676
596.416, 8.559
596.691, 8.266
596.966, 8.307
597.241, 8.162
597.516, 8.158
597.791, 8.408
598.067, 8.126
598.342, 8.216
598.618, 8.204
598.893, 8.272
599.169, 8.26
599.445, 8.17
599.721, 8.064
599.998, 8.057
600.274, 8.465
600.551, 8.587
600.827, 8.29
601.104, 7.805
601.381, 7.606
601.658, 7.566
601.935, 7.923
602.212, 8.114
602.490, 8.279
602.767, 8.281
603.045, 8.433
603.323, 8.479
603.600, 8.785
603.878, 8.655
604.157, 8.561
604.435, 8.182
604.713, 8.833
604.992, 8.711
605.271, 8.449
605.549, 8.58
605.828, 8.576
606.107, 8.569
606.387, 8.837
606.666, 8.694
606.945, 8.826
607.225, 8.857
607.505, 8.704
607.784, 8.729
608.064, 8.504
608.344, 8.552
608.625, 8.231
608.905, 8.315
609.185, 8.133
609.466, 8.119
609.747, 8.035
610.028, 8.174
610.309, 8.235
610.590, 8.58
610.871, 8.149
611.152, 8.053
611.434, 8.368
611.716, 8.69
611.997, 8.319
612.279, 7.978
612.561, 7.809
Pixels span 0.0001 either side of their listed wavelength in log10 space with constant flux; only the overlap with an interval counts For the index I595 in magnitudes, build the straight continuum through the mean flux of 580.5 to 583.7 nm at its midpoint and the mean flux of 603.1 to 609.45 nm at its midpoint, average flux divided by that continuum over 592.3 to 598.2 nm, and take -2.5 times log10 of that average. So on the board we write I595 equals 0.06 mag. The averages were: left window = 8.84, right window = 8.57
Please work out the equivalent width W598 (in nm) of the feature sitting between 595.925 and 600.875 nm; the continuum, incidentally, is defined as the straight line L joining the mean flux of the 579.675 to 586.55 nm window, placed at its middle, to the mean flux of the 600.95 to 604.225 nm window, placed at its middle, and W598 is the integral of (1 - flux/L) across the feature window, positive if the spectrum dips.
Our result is 0.01 nm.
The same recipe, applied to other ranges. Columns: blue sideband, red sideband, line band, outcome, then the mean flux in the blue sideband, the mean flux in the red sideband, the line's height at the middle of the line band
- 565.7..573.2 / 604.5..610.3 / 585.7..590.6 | 0.48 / 8.35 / 8.51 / 8.43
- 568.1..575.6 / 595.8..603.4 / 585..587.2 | -0.03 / 8.45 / 8.21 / 8.33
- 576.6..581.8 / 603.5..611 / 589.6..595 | 0.40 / 8.55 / 8.5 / 8.53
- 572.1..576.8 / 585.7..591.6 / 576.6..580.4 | -0.05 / 8.63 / 7.64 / 8.35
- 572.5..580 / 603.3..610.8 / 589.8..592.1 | 0.24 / 8.52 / 8.51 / 8.52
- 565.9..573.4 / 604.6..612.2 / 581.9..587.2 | -0.15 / 8.38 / 8.47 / 8.41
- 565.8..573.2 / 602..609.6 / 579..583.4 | -0.19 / 8.36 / 8.51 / 8.41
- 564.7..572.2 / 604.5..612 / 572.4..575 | -0.11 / 8.27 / 8.47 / 8.3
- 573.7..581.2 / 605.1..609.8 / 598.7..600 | 0.05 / 8.54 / 8.52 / 8.53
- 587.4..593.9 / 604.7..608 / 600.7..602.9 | 0.11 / 7.64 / 8.69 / 8.38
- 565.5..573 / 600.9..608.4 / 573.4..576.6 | -0.08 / 8.32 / 8.45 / 8.34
